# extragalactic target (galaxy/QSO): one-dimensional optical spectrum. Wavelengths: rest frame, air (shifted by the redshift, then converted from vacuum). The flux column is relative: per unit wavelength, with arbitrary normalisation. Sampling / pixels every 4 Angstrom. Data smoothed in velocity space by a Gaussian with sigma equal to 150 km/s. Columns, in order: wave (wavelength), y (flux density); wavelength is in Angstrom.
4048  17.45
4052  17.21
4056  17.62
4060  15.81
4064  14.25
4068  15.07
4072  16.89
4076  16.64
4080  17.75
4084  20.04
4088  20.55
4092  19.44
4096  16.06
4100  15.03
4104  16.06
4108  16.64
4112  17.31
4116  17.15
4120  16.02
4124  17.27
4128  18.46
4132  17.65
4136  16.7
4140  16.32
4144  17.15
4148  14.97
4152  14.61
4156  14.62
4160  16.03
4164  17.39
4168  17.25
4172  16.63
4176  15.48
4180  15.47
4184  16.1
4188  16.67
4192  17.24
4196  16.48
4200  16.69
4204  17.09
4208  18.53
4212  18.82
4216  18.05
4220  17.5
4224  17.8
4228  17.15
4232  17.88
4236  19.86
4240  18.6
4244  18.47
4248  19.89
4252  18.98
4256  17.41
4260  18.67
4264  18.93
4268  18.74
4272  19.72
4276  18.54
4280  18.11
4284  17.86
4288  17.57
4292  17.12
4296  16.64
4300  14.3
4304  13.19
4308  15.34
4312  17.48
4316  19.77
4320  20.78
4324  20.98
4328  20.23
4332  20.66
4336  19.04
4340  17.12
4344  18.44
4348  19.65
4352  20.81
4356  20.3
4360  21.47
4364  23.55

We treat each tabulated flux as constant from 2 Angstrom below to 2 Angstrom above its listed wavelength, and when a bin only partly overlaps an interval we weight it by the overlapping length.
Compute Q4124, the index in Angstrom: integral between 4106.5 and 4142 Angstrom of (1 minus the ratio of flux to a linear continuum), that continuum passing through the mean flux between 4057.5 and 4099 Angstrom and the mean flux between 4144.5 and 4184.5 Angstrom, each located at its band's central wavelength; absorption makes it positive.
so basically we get -1.2 Angstrom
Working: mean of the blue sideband 17.2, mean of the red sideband 15.9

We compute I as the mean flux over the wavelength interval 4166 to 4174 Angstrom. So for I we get 16.9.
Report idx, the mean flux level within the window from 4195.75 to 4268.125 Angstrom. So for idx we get 18.2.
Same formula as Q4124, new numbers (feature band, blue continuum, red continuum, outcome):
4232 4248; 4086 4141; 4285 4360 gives -0.9 Angstrom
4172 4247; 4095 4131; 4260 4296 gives 0.7 Angstrom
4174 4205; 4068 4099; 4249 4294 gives 3.0 Angstrom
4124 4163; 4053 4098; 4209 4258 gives 3.0 Angstrom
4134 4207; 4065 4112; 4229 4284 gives 6.7 Angstrom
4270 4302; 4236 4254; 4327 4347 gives 2.7 Angstrom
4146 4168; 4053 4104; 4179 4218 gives 1.9 Angstrom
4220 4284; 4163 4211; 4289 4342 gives -4.4 Angstrom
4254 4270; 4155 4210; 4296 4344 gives -0.9 Angstrom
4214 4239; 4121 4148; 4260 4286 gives 0.1 Angstrom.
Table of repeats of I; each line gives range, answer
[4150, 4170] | 16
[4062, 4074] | 15.4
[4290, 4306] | 15.3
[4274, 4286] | 18.2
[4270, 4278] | 19.1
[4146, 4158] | 14.7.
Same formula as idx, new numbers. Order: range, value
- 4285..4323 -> 17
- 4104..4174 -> 16.6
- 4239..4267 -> 18.7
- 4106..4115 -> 17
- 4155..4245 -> 17.2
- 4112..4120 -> 16.9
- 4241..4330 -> 18.1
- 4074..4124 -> 17.4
